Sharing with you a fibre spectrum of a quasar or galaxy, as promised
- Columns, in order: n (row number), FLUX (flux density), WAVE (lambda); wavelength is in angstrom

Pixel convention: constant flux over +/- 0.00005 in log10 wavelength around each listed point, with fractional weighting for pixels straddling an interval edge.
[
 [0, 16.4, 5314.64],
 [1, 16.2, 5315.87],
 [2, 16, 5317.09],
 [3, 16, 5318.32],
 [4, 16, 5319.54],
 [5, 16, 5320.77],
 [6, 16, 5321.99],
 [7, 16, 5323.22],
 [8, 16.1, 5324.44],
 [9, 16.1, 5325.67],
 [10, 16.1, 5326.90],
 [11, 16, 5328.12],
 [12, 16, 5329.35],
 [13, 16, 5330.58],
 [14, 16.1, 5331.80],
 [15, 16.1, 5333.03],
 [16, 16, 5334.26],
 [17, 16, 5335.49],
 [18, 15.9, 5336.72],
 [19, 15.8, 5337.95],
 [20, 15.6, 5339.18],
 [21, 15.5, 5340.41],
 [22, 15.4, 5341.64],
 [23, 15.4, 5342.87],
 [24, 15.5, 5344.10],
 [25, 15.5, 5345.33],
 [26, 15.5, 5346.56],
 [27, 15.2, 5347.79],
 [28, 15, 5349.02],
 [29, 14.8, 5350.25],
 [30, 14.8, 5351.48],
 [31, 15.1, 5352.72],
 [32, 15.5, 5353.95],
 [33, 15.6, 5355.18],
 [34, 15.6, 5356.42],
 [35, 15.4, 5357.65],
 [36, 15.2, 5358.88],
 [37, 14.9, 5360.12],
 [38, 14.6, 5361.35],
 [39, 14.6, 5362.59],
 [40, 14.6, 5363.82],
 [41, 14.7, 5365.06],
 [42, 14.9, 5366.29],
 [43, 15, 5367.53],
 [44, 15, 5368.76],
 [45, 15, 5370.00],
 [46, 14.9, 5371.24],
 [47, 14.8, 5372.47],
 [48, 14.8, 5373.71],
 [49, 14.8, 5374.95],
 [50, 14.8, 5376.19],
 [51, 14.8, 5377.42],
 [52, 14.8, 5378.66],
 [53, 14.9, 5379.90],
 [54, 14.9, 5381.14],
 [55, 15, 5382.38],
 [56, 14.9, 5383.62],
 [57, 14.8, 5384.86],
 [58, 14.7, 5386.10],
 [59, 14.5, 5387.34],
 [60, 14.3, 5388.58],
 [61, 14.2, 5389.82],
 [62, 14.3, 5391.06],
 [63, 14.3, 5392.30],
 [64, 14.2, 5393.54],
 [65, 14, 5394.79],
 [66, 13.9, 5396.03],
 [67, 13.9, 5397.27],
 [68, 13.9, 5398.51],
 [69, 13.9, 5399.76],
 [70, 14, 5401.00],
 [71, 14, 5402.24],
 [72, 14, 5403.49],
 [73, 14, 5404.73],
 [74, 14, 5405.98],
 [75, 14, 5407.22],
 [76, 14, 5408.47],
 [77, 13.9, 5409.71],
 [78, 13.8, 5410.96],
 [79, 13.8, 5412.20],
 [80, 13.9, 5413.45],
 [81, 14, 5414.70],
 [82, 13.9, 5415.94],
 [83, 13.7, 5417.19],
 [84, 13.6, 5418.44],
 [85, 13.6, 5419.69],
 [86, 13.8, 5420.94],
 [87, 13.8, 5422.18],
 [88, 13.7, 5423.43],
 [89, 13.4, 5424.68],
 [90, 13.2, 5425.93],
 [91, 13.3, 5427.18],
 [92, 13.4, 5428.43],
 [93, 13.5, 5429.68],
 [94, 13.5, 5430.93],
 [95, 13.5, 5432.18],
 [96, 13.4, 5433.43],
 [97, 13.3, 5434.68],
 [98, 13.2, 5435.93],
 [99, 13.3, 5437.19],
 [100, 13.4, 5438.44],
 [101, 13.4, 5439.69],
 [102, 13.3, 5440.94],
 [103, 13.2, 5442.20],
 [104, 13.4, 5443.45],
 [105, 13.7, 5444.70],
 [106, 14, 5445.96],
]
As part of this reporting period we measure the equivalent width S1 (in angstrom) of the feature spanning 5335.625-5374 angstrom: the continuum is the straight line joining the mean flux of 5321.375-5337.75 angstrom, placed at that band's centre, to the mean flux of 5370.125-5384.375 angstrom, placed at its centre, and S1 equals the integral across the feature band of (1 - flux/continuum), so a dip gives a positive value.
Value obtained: 0.57 angstrom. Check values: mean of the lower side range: 16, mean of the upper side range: 14.9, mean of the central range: 15.2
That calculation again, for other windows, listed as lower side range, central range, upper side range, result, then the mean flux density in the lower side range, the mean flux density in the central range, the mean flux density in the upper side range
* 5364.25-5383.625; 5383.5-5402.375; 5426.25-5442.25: 0.2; 14.9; 14.2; 13.4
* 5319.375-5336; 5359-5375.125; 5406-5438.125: 0.2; 16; 14.8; 13.6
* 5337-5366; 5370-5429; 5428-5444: 0.0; 15.2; 14.2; 13.4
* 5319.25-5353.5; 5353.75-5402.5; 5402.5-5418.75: 0.0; 15.7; 14.7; 13.9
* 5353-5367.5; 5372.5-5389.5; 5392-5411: -0.3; 15.1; 14.8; 14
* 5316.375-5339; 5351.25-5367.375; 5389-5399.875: 0.1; 16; 15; 14.1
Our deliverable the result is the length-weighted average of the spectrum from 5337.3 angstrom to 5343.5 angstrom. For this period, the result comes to 15.5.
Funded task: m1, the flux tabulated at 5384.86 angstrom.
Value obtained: 14.8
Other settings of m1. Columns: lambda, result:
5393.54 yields 14.2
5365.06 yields 14.7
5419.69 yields 13.6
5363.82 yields 14.6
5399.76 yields 13.9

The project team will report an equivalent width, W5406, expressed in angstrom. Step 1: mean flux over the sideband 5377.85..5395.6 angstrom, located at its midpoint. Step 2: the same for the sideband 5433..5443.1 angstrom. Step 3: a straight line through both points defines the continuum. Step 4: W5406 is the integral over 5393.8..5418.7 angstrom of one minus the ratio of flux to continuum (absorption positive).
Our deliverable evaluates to 0.3 angstrom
